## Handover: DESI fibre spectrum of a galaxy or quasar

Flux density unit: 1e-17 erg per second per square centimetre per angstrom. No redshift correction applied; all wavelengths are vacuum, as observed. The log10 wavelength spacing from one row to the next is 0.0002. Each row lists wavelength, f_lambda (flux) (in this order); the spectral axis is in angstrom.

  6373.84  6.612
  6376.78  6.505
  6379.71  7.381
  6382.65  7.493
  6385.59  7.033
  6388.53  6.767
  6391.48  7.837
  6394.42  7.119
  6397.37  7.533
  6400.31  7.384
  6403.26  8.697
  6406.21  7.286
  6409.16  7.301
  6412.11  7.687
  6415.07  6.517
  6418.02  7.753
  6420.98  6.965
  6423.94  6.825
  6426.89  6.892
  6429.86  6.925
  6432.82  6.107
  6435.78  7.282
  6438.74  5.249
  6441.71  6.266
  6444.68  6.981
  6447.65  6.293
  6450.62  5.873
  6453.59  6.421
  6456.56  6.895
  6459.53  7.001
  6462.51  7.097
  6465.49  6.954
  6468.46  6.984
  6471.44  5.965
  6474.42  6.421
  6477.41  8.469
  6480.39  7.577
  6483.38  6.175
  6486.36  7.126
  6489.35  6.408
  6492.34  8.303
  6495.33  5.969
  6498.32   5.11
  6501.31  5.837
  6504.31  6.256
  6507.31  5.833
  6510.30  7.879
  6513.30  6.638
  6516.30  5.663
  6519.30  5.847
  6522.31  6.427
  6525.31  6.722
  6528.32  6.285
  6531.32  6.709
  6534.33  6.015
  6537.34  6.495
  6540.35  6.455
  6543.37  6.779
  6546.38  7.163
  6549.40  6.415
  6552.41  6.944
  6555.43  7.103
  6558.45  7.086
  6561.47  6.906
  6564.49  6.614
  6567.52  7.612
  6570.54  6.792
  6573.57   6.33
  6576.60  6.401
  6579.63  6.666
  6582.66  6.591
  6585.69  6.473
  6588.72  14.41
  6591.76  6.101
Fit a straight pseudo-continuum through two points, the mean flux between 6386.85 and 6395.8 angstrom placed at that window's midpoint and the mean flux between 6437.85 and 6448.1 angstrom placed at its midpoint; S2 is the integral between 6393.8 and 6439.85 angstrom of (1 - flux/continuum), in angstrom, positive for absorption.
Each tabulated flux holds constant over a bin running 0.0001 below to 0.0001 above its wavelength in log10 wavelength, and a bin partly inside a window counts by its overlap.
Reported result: -2.4 angstrom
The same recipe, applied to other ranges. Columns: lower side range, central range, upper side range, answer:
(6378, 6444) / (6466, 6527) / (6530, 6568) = 2.8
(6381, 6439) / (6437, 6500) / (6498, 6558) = 1.6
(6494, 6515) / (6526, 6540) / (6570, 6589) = 0.5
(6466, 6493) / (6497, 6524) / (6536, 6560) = 2.9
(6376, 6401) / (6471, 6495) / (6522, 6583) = -0.4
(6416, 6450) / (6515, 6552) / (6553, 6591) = 3.8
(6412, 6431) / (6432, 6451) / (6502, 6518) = 1.6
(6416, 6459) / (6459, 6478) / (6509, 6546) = -0.9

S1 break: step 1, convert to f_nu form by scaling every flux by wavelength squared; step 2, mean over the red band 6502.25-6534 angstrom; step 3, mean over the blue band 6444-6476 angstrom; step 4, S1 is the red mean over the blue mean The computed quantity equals 1.0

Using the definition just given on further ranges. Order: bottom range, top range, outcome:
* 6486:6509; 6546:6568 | 1.12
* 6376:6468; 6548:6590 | 1.09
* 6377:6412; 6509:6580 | 0.94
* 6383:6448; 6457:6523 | 0.96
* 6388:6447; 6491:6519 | 0.92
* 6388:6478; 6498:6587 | 0.98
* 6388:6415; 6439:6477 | 0.90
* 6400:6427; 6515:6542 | 0.89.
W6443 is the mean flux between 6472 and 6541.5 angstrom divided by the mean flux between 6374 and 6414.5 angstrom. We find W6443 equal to 0.9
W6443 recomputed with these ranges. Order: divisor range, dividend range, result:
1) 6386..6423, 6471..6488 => 0.95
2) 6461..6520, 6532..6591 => 1.07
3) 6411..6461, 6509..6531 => 0.97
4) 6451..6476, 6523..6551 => 0.98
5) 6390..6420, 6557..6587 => 0.90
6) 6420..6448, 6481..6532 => 0.98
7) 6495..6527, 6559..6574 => 1.11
